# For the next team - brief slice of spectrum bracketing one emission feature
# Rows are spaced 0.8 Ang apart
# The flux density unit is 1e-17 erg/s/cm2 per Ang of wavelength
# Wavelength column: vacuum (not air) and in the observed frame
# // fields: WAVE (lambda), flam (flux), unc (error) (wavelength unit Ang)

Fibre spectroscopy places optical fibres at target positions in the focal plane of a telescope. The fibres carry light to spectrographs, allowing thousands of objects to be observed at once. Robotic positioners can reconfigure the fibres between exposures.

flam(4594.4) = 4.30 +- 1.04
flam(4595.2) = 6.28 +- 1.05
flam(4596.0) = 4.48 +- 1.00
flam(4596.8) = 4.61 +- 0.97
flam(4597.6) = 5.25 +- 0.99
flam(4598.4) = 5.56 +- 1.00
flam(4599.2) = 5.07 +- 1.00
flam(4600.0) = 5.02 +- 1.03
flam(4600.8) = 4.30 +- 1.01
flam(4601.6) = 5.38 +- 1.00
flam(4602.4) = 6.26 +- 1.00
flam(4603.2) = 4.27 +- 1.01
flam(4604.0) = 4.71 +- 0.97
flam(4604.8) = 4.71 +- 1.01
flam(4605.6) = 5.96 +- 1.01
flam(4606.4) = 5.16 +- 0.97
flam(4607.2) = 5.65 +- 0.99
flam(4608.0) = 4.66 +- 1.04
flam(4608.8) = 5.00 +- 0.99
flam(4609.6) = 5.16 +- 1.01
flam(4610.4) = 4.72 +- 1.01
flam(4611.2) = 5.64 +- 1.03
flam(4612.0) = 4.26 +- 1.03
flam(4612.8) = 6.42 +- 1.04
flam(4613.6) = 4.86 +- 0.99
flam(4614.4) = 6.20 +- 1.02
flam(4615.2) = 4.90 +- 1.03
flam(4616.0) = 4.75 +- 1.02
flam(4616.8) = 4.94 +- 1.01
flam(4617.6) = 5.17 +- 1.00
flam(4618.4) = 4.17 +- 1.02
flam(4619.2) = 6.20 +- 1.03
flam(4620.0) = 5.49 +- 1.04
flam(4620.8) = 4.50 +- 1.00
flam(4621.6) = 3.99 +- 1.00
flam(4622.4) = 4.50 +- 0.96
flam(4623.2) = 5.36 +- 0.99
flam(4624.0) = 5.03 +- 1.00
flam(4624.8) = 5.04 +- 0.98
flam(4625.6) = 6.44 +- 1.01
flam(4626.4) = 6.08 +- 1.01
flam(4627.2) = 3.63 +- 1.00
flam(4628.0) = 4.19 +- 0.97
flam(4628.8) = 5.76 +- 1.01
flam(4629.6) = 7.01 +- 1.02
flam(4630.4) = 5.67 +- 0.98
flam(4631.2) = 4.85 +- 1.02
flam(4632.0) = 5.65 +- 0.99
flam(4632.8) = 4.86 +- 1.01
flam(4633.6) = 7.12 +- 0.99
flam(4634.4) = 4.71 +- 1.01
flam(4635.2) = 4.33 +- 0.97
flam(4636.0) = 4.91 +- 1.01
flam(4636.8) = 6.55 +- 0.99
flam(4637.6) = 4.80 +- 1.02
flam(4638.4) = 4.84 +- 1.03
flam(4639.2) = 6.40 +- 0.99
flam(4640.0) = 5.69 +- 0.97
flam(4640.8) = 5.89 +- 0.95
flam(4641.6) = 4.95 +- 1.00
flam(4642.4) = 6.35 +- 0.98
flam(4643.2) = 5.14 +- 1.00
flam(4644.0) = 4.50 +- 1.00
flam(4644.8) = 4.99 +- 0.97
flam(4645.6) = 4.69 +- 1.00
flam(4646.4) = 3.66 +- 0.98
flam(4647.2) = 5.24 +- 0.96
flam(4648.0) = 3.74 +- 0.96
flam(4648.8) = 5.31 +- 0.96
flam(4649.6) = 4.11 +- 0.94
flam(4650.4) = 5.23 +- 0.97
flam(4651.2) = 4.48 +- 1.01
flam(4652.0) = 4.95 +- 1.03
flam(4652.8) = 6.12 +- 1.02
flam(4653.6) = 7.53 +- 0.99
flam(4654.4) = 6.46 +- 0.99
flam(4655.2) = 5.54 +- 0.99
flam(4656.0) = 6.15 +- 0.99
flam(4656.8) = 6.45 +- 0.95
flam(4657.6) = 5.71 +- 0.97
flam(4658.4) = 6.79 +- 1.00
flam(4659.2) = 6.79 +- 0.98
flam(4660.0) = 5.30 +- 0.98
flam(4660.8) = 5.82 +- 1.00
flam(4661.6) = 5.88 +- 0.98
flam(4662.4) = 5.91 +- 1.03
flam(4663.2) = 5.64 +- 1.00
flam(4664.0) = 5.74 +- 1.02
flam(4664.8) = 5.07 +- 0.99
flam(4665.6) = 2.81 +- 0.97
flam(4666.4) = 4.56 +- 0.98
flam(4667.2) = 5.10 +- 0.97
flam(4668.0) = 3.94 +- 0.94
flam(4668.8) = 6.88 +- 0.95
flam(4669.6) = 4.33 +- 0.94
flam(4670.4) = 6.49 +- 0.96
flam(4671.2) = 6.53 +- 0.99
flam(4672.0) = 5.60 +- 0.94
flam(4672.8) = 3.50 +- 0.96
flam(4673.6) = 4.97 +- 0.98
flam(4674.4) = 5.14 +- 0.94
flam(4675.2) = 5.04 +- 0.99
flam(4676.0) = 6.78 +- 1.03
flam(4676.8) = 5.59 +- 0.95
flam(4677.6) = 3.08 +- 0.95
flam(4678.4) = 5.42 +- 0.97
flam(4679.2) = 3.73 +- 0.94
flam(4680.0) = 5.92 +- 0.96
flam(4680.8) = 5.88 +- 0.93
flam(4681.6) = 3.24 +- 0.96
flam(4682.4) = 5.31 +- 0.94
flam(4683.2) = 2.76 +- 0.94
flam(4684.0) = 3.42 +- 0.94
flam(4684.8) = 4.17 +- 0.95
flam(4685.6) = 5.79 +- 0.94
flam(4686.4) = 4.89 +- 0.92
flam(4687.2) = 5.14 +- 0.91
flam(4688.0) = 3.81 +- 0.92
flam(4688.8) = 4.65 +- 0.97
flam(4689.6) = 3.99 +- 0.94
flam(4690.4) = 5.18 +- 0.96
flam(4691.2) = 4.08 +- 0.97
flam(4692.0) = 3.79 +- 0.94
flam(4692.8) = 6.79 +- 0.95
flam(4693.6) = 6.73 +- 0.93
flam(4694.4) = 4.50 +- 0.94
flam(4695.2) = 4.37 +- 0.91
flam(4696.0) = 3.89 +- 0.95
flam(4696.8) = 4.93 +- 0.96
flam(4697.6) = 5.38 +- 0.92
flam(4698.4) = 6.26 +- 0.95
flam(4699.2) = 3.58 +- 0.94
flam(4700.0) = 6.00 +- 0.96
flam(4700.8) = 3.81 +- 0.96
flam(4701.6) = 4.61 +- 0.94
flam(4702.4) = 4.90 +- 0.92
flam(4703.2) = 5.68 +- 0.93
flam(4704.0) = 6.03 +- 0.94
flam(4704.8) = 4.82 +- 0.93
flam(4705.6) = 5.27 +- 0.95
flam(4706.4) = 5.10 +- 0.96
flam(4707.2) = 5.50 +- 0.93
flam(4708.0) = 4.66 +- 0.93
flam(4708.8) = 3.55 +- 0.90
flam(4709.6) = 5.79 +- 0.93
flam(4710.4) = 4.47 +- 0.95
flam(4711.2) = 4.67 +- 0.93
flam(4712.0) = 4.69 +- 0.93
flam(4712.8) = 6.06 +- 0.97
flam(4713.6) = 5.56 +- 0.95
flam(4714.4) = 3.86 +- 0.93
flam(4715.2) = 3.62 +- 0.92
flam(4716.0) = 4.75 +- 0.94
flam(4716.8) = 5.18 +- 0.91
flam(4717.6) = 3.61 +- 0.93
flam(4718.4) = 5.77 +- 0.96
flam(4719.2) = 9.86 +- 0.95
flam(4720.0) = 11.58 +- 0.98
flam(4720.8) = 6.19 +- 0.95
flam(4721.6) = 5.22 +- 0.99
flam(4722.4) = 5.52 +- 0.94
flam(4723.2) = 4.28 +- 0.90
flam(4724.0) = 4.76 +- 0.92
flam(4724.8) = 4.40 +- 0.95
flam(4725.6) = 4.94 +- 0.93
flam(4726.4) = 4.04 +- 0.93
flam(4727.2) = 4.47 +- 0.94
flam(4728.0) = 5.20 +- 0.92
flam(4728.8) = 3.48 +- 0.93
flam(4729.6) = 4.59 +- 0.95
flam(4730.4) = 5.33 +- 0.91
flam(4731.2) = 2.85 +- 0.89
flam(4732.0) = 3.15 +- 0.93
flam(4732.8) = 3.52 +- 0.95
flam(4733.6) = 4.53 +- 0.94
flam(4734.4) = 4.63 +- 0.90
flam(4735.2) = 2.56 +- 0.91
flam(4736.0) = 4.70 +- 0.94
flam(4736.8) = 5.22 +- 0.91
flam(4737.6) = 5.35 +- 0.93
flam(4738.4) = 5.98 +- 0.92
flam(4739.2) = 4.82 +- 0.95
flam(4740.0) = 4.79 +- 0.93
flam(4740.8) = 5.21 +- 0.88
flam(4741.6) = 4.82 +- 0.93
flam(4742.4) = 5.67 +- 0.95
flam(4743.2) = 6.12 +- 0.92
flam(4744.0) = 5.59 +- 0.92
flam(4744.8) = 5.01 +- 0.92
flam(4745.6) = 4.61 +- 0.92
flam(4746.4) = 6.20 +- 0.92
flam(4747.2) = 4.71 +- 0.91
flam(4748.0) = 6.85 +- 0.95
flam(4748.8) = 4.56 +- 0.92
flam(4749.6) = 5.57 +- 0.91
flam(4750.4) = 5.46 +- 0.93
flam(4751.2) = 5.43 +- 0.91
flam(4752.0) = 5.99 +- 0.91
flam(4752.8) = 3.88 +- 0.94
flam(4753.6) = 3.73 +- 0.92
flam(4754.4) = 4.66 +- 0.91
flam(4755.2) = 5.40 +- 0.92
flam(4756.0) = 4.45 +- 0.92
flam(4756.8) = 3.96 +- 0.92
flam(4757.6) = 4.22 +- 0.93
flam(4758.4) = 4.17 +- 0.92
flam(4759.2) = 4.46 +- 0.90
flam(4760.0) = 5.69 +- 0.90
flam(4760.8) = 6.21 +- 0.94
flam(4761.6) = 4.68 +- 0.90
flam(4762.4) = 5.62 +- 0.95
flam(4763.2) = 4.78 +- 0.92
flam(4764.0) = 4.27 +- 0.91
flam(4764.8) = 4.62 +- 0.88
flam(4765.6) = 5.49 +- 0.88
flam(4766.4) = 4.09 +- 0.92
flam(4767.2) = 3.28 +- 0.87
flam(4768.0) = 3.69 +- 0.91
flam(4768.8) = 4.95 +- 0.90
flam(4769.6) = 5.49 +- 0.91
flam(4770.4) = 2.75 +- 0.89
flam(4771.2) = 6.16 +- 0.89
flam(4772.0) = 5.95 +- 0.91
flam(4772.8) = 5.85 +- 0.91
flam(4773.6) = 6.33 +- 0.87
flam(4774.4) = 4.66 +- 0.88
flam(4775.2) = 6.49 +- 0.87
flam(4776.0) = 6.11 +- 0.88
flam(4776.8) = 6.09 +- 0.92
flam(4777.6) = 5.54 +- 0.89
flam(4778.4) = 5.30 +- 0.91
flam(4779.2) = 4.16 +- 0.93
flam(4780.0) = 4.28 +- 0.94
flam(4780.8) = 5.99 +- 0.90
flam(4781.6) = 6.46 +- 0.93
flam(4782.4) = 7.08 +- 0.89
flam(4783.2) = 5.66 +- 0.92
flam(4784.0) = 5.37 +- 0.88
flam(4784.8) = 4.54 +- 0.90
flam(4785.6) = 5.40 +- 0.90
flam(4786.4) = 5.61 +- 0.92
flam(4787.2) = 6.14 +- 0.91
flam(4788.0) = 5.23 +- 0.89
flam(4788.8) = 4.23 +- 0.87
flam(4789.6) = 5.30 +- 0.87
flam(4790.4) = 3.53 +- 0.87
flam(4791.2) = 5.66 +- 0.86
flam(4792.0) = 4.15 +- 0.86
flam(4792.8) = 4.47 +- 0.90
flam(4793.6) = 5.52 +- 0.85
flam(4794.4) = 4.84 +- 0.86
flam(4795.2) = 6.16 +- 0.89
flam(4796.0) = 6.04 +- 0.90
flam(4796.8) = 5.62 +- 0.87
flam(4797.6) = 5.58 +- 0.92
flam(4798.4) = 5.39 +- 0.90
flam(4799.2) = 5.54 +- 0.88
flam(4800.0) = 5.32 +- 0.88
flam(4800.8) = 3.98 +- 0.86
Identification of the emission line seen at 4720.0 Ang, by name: Hgamma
